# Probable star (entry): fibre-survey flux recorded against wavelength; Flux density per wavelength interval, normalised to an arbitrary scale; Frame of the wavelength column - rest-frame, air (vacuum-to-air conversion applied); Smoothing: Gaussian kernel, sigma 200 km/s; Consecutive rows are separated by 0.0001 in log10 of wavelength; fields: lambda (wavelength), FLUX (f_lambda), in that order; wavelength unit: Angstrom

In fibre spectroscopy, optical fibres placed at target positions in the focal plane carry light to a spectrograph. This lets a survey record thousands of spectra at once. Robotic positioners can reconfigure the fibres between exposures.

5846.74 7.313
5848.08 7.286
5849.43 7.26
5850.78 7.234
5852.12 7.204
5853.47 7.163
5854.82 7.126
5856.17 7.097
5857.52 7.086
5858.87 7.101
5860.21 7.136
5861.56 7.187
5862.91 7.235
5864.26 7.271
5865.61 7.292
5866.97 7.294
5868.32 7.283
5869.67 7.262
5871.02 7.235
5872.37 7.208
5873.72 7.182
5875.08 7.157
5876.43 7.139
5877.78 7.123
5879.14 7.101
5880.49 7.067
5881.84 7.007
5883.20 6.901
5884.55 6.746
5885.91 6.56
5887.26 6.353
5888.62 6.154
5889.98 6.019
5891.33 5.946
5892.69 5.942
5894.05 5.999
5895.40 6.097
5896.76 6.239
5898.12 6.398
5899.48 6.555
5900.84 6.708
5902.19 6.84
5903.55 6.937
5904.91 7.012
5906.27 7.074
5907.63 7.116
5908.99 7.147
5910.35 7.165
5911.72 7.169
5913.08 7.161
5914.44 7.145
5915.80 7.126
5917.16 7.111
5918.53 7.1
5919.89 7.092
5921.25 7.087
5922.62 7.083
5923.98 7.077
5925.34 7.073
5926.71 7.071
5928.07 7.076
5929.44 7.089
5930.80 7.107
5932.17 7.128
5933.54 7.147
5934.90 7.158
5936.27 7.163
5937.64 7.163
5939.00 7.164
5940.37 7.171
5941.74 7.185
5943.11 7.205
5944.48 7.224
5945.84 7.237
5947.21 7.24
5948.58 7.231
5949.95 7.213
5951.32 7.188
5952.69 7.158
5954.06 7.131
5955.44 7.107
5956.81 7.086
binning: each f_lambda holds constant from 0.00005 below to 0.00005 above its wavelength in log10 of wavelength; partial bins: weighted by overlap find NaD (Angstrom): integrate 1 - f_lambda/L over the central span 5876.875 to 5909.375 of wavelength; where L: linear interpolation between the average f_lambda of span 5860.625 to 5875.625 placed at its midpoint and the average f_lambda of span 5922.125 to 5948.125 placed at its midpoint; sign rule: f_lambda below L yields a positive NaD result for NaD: 2.60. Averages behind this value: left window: 7.23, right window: 7.15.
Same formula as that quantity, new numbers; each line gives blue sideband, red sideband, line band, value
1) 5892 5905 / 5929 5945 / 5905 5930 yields -1.14 Angstrom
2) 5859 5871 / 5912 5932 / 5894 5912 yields 0.97 Angstrom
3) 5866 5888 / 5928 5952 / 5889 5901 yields 1.51 Angstrom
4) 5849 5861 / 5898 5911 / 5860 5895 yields 0.92 Angstrom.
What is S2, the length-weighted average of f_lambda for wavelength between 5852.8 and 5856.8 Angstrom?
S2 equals 7.12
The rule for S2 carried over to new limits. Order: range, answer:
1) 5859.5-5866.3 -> 7.22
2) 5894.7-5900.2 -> 6.32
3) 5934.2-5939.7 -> 7.17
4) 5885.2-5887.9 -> 6.46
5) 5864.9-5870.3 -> 7.27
